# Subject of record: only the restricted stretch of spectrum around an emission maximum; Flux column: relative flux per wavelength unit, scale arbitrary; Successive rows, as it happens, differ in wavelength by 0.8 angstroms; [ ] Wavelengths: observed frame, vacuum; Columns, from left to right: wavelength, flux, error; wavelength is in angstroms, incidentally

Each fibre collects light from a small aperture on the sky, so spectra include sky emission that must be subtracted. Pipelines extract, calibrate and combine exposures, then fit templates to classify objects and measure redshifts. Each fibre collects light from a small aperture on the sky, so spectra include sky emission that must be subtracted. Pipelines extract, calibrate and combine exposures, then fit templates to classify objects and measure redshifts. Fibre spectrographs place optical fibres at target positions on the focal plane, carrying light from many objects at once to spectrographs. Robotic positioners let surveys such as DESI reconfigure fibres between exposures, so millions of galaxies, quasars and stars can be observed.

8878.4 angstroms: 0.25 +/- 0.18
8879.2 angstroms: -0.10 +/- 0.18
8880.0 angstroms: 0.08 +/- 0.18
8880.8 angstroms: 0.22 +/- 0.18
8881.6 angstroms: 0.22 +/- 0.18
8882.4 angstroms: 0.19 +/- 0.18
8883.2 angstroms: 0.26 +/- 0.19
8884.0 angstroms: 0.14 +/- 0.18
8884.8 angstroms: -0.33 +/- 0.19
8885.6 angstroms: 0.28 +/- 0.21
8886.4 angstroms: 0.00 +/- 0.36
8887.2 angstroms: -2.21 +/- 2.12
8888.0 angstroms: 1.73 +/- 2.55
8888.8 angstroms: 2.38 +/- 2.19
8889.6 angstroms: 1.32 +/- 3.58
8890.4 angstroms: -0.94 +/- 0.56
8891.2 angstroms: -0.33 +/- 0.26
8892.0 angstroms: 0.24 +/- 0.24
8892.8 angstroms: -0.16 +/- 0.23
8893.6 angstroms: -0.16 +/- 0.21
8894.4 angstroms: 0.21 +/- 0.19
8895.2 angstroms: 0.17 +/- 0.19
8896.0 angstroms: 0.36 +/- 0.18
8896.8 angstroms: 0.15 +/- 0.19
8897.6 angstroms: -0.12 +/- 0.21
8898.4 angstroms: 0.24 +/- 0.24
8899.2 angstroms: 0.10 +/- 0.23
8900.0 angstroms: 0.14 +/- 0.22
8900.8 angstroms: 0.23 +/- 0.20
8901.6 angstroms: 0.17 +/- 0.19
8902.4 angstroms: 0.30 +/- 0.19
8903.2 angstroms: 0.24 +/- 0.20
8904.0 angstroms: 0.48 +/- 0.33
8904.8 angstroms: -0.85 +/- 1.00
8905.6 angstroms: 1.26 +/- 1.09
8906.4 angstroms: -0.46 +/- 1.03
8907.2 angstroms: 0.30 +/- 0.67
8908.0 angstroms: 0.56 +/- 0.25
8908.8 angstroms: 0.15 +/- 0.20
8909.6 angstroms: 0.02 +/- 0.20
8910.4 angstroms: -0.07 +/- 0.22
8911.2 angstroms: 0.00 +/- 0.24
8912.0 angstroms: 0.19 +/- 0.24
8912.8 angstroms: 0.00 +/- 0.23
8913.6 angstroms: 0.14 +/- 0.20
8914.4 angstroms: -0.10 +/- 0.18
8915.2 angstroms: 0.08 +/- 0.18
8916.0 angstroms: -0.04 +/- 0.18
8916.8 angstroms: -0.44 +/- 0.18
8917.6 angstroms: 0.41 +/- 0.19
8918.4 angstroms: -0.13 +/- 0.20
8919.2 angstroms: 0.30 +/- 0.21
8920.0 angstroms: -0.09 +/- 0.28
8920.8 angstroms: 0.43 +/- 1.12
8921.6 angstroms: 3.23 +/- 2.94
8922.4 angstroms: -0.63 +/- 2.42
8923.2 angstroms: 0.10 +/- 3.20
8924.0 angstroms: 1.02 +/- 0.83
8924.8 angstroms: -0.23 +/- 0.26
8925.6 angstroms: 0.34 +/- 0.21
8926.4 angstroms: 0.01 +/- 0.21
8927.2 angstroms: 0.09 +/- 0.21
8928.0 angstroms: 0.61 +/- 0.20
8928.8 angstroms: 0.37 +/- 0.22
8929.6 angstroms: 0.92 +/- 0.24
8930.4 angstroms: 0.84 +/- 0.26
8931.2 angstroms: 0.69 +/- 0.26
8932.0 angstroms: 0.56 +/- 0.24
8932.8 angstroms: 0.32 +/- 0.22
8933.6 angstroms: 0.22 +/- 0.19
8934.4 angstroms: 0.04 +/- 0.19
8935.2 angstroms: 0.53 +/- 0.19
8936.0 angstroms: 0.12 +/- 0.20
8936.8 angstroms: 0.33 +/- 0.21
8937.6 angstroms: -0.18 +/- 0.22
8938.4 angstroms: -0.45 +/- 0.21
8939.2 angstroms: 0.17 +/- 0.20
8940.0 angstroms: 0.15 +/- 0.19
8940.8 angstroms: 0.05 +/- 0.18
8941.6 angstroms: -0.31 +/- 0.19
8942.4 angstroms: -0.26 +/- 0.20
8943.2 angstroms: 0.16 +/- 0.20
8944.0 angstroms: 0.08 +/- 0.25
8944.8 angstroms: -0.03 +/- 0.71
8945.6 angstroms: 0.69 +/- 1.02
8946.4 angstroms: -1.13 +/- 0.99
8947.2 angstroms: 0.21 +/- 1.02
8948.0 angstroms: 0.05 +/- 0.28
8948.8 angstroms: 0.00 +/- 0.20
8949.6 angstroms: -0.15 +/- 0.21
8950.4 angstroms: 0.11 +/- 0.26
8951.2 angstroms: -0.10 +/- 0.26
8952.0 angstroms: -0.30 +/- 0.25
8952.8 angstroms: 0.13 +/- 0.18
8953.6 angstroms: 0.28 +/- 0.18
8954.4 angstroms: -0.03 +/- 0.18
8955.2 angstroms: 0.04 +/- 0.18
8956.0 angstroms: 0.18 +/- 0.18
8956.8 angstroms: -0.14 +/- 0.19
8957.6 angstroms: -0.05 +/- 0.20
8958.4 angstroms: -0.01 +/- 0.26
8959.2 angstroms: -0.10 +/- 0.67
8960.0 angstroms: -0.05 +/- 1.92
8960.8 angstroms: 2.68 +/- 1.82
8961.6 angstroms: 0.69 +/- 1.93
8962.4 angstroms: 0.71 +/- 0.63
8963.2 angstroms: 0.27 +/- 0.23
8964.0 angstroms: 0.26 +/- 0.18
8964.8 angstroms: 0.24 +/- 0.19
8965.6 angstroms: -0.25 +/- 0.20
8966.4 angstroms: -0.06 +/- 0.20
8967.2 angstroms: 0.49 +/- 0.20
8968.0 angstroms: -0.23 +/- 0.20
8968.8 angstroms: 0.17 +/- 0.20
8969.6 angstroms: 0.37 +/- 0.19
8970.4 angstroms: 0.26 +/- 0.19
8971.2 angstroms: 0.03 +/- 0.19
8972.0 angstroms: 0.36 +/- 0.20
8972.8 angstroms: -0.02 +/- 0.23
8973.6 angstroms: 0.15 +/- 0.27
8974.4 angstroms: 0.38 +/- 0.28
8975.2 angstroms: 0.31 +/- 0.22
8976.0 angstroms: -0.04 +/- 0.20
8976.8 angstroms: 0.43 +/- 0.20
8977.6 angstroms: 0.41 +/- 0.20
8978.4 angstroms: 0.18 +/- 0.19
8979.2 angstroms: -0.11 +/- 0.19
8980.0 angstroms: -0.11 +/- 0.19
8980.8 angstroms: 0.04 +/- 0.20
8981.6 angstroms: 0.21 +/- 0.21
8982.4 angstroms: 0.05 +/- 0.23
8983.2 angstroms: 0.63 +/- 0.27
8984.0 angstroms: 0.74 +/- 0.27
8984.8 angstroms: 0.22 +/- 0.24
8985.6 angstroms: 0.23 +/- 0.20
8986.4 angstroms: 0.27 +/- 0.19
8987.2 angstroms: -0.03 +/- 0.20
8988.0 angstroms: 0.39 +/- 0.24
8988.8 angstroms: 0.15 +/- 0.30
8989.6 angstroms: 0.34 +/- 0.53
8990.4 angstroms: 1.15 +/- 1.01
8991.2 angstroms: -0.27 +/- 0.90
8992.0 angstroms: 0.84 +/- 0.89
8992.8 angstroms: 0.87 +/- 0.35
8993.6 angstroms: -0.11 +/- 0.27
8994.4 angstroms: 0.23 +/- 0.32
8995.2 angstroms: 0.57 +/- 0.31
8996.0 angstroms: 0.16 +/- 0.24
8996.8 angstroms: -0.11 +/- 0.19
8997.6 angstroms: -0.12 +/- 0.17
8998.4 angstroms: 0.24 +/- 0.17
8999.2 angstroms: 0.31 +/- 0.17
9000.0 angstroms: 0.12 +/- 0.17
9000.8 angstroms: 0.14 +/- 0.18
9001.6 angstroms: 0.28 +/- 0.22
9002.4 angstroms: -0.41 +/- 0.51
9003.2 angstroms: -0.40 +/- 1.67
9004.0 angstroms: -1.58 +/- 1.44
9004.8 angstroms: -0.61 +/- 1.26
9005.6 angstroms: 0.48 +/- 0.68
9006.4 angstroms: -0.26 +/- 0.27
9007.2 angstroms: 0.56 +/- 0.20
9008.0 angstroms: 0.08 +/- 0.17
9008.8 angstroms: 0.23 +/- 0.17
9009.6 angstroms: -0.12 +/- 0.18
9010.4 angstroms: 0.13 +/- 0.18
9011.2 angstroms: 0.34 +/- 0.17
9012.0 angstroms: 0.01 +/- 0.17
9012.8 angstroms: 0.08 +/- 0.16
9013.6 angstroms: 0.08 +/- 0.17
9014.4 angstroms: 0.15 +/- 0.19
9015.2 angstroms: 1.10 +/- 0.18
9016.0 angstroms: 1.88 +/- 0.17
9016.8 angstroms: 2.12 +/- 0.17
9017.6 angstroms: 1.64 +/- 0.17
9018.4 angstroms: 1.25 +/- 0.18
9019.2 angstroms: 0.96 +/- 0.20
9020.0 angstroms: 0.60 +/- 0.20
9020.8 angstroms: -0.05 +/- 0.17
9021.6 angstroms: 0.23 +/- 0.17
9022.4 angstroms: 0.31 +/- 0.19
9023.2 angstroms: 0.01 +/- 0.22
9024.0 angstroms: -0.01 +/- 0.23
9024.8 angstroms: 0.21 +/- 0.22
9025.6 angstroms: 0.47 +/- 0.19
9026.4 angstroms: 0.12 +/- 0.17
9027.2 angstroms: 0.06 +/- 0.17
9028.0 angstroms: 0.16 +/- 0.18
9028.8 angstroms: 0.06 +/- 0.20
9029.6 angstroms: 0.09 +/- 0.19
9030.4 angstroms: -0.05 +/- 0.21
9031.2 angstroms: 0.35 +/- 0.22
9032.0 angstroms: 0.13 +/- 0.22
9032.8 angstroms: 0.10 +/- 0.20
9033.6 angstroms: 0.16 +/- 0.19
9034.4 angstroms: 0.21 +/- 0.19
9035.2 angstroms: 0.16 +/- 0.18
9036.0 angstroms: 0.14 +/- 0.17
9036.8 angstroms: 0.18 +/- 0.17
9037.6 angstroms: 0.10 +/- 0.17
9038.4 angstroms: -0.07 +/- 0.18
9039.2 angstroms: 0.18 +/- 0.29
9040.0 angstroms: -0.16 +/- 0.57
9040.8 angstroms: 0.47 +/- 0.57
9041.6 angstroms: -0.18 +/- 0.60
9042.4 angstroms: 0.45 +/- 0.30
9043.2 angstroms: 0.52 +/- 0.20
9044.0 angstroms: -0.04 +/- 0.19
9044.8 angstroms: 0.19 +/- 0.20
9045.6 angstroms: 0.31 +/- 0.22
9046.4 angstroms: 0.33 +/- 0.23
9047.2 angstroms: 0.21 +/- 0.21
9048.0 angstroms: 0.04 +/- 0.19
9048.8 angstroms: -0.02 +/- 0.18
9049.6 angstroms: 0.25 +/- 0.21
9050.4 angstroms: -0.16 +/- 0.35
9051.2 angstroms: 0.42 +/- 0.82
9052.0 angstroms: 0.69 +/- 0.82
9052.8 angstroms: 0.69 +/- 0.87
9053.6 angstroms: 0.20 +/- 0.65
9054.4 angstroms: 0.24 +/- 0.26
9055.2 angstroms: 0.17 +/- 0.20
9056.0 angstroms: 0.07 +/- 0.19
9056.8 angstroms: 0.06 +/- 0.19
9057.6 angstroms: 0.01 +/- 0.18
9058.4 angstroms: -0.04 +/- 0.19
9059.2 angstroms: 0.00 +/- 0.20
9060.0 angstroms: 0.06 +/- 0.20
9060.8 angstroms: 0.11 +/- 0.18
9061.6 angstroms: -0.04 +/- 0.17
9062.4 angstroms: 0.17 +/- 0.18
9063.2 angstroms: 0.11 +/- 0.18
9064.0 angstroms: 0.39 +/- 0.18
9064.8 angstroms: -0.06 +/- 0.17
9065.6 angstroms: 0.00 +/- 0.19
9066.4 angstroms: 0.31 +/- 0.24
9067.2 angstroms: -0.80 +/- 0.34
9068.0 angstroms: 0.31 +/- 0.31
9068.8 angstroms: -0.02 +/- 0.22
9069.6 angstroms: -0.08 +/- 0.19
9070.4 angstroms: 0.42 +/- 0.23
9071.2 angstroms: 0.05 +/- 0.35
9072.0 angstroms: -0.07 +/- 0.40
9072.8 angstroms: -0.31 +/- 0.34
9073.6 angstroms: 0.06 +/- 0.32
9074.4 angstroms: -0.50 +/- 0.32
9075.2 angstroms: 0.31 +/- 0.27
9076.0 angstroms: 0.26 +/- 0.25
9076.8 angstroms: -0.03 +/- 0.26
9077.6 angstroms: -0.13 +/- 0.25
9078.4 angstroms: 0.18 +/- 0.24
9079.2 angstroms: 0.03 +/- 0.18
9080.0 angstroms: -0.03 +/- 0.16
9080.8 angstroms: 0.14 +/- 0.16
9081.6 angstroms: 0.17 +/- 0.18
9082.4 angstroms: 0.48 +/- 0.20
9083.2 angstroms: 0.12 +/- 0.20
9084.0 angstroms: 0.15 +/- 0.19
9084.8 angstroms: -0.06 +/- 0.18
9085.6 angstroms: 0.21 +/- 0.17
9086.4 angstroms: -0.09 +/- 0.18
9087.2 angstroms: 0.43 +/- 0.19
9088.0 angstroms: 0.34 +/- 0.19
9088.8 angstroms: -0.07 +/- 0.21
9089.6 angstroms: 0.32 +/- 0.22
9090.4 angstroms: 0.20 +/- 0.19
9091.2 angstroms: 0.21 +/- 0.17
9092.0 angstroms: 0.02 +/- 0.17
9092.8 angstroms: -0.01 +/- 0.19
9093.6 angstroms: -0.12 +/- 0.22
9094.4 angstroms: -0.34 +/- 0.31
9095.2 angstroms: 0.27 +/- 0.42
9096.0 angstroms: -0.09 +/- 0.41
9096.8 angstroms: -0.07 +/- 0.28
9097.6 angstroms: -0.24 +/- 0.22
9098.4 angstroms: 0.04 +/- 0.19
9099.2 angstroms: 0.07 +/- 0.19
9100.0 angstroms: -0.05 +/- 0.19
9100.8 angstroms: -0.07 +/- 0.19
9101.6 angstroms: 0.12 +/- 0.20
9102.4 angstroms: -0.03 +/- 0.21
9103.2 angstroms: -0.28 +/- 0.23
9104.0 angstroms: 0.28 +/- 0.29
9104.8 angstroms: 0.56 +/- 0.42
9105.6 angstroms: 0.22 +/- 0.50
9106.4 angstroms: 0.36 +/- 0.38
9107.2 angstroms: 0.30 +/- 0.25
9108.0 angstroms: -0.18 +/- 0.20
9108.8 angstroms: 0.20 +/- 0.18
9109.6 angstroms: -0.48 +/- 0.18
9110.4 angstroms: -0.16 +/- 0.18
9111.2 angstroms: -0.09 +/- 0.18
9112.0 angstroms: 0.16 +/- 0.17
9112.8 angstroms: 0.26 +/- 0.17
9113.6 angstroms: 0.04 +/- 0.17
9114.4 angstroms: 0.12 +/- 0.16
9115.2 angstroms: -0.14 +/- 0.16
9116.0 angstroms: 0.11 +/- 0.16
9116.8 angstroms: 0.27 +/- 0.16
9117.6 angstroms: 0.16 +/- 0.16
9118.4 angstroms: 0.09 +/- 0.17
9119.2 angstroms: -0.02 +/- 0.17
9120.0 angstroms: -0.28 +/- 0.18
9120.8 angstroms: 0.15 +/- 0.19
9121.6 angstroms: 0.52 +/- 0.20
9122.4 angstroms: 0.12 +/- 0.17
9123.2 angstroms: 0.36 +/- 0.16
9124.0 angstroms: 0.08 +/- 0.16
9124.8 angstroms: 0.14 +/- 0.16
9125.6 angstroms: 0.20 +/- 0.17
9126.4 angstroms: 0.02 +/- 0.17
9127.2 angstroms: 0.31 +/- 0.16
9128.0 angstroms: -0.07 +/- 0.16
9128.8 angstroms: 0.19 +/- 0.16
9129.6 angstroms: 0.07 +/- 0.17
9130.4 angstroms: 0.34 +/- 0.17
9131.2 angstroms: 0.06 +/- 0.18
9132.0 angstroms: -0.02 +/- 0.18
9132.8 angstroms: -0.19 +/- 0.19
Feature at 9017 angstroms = [O III] 5007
